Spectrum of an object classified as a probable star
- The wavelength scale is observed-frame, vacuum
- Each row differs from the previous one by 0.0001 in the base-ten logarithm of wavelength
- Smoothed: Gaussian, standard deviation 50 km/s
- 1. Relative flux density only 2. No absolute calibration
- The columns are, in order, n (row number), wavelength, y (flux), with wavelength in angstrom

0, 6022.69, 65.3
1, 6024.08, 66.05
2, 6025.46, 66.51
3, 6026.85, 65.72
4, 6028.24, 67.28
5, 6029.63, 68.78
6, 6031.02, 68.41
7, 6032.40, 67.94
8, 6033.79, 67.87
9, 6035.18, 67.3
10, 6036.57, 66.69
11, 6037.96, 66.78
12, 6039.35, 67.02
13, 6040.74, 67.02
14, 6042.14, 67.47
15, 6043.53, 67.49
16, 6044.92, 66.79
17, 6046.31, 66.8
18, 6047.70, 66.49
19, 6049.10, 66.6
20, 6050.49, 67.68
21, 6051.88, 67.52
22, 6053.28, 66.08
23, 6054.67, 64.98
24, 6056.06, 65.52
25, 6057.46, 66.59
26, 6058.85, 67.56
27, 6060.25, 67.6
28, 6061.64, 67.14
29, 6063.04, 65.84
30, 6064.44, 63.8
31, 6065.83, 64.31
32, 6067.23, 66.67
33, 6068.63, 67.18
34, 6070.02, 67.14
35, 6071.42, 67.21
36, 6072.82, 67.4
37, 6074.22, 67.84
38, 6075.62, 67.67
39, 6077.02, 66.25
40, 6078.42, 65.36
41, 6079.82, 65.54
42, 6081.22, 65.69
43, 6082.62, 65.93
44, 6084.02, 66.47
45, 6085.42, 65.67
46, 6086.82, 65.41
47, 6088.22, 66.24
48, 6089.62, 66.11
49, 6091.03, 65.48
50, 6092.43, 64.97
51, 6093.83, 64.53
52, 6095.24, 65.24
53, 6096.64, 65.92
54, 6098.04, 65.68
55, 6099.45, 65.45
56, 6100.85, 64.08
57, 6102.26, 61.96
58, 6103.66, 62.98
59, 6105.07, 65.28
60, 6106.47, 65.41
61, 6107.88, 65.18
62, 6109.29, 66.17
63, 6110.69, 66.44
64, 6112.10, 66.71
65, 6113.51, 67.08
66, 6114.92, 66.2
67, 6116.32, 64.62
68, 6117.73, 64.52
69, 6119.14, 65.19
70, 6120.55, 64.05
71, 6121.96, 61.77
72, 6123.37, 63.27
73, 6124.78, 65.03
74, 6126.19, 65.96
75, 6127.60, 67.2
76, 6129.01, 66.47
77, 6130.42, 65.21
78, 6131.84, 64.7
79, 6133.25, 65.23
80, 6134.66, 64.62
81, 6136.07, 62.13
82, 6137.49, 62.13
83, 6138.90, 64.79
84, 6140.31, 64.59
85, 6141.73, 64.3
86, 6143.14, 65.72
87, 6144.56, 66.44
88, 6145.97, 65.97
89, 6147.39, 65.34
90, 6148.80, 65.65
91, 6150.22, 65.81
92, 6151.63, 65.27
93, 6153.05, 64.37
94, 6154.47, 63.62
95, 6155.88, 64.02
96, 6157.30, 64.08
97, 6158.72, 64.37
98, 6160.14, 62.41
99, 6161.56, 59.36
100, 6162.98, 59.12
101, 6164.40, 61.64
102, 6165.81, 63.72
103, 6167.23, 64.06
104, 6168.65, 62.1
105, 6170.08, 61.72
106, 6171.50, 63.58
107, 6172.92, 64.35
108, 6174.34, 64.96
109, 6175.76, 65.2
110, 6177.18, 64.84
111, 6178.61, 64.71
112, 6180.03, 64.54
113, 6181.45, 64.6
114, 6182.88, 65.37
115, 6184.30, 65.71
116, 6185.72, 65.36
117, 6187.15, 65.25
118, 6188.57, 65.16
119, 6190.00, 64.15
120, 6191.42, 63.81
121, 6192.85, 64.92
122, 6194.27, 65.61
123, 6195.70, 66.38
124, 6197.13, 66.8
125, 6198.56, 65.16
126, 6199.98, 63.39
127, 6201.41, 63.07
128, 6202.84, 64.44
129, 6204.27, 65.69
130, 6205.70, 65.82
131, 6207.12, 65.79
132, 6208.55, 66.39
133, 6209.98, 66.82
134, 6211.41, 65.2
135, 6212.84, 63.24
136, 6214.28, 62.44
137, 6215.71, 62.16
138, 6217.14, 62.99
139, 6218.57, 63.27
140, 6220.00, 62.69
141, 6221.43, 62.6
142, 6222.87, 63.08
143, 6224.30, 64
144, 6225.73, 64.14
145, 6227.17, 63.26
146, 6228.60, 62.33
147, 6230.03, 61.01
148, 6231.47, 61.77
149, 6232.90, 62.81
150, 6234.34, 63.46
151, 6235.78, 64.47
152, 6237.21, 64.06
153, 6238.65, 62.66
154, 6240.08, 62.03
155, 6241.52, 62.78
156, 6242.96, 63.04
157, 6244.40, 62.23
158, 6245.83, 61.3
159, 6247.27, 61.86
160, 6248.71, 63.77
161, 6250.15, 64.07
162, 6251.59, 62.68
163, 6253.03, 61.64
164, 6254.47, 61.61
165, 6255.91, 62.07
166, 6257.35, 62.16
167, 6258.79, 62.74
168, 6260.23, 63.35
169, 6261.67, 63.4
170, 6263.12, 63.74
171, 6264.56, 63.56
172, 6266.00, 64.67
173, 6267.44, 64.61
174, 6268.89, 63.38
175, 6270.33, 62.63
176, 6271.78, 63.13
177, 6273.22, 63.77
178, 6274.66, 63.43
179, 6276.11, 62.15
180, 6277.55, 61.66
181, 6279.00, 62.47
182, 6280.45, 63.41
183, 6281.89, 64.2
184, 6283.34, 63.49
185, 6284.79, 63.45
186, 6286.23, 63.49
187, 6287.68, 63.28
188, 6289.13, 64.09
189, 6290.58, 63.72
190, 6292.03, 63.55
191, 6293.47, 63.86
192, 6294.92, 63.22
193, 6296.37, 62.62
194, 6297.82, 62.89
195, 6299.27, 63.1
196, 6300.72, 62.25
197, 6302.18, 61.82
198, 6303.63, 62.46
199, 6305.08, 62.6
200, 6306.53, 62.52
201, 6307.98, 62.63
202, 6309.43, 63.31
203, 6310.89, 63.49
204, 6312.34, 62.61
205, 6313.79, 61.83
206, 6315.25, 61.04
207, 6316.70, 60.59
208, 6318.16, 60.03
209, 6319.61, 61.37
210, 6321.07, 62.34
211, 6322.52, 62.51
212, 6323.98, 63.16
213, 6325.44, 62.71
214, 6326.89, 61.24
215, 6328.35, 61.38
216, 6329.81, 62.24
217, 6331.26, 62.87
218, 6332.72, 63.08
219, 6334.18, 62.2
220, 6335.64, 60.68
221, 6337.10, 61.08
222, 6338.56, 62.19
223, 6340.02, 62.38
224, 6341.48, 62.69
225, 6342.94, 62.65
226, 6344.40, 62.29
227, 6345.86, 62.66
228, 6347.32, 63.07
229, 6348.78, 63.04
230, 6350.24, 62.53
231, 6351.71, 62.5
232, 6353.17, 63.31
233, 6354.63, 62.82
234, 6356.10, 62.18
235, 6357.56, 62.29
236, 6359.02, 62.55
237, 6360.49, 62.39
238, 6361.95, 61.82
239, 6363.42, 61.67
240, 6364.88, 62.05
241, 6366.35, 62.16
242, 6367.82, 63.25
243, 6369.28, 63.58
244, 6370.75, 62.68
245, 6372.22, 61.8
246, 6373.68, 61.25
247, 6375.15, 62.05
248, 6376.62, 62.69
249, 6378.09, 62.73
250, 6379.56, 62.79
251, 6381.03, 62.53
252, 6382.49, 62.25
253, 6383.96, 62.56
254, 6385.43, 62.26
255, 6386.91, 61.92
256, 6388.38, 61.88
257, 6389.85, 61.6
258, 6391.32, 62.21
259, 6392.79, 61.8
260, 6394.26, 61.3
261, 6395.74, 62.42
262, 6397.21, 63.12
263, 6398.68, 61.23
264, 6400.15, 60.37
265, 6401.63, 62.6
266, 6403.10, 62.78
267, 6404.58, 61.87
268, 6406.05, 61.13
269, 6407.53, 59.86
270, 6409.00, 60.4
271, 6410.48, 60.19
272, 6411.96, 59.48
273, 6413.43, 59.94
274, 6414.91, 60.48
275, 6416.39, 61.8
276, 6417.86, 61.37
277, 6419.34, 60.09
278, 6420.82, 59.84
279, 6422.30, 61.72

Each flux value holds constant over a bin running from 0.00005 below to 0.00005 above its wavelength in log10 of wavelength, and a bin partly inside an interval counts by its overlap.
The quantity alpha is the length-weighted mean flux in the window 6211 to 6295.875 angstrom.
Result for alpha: 63.1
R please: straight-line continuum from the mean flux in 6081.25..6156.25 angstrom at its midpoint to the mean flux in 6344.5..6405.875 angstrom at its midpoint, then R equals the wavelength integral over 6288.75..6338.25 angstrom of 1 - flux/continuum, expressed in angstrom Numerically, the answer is 0.5 angstrom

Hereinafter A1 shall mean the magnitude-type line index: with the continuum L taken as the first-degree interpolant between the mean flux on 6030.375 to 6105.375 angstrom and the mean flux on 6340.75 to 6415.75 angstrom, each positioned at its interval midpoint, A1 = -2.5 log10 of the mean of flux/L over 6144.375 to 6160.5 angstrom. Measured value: 0.01 mag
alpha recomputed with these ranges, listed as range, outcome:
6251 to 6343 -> 62.7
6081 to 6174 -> 64.6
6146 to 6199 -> 64.3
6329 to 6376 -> 62.4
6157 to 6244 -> 63.8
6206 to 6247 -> 63.3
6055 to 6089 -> 66.3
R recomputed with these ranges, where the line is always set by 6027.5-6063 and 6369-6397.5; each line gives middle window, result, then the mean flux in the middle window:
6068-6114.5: 0.42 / 65.8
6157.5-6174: 0.71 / 62.5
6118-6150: 0.48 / 64.8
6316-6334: 0.31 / 62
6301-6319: 0.34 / 62.1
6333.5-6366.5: 0.20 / 62.3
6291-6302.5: 0.09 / 63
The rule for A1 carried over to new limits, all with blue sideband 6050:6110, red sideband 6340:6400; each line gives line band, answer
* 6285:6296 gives 0.00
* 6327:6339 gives 0.02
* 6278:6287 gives 0.00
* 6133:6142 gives 0.02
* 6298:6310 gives 0.01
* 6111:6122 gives 0.00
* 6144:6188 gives 0.01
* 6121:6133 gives 0.01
